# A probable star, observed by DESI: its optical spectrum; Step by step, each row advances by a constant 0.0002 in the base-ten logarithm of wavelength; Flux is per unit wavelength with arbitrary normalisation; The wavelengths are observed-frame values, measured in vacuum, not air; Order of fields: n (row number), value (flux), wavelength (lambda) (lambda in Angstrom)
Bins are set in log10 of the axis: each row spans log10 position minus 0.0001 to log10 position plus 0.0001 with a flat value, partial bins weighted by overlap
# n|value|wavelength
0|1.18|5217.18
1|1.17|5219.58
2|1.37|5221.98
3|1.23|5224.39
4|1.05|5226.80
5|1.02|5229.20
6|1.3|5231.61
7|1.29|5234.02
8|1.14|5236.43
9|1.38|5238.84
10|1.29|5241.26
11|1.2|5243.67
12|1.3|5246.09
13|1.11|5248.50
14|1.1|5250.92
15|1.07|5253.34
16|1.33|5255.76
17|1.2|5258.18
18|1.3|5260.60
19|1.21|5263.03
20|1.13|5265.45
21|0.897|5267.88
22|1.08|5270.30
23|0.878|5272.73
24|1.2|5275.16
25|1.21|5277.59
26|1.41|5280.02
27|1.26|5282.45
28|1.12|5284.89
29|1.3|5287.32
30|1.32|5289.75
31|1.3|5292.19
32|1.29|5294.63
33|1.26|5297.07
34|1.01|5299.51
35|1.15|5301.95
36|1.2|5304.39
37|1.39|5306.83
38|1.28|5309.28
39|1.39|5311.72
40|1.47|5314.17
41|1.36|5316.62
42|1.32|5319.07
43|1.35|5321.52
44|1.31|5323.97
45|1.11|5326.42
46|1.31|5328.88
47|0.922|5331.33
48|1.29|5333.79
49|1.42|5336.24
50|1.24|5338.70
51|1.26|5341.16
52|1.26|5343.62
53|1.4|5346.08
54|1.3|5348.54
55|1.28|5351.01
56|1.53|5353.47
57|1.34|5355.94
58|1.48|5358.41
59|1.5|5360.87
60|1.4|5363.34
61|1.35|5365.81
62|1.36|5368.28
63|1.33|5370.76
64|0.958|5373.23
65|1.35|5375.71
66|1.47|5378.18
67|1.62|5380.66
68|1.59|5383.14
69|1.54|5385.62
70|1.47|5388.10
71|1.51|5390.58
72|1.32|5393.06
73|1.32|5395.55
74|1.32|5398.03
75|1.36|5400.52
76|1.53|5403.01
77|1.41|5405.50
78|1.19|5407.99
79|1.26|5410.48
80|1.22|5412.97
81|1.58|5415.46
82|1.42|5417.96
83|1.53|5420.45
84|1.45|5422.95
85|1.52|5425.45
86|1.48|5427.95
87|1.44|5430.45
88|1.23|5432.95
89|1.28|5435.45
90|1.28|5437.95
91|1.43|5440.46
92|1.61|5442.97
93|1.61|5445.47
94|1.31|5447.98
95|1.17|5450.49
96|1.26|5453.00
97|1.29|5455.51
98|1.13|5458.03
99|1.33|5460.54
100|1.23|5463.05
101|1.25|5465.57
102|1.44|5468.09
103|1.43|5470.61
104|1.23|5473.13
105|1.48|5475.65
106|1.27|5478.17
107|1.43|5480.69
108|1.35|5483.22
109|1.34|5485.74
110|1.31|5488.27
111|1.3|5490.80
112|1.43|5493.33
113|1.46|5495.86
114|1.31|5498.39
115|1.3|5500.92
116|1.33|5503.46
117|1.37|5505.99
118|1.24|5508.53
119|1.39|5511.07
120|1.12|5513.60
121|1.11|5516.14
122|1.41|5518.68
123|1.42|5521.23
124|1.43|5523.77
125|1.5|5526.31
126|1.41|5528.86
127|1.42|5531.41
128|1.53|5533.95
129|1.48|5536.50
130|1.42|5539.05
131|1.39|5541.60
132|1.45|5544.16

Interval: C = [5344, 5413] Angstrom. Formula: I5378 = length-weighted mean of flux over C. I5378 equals 1.38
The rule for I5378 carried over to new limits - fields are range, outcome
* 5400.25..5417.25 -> 1.37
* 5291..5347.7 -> 1.27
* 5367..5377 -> 1.25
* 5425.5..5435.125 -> 1.39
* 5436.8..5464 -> 1.33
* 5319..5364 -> 1.32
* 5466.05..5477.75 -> 1.38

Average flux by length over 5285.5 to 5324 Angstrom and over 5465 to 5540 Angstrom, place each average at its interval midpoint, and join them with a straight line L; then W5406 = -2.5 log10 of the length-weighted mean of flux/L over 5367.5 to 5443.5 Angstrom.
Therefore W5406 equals -0.05 mag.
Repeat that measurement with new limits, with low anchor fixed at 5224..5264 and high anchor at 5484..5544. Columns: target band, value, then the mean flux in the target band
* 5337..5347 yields -0.02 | 1.29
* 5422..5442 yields -0.06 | 1.39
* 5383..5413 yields -0.07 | 1.39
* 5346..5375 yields -0.06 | 1.35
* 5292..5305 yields 0.04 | 1.19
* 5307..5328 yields -0.06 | 1.33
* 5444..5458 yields 0.01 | 1.32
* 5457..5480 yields 0.02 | 1.32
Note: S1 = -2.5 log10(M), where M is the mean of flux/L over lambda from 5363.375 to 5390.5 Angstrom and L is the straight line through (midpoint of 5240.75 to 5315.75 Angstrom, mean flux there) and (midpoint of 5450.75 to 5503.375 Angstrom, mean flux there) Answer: -0.11 mag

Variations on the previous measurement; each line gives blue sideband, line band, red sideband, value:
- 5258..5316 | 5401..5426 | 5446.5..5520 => -0.102 mag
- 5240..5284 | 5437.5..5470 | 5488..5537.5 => -0.014 mag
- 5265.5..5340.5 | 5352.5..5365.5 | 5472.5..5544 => -0.138 mag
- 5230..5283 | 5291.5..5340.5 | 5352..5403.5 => 0.026 mag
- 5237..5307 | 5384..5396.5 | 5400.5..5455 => -0.075 mag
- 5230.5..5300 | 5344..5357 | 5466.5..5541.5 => -0.083 mag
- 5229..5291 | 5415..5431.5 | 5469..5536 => -0.138 mag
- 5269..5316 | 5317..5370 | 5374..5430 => 0.004 mag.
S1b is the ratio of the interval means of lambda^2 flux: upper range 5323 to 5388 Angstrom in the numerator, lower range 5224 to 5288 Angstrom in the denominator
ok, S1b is 1.18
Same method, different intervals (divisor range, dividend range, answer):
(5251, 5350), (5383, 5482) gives 1.17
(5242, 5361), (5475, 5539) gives 1.18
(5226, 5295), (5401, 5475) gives 1.22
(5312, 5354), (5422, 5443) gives 1.12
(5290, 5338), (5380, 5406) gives 1.18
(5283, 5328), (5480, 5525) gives 1.13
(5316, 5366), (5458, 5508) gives 1.07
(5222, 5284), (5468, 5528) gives 1.25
